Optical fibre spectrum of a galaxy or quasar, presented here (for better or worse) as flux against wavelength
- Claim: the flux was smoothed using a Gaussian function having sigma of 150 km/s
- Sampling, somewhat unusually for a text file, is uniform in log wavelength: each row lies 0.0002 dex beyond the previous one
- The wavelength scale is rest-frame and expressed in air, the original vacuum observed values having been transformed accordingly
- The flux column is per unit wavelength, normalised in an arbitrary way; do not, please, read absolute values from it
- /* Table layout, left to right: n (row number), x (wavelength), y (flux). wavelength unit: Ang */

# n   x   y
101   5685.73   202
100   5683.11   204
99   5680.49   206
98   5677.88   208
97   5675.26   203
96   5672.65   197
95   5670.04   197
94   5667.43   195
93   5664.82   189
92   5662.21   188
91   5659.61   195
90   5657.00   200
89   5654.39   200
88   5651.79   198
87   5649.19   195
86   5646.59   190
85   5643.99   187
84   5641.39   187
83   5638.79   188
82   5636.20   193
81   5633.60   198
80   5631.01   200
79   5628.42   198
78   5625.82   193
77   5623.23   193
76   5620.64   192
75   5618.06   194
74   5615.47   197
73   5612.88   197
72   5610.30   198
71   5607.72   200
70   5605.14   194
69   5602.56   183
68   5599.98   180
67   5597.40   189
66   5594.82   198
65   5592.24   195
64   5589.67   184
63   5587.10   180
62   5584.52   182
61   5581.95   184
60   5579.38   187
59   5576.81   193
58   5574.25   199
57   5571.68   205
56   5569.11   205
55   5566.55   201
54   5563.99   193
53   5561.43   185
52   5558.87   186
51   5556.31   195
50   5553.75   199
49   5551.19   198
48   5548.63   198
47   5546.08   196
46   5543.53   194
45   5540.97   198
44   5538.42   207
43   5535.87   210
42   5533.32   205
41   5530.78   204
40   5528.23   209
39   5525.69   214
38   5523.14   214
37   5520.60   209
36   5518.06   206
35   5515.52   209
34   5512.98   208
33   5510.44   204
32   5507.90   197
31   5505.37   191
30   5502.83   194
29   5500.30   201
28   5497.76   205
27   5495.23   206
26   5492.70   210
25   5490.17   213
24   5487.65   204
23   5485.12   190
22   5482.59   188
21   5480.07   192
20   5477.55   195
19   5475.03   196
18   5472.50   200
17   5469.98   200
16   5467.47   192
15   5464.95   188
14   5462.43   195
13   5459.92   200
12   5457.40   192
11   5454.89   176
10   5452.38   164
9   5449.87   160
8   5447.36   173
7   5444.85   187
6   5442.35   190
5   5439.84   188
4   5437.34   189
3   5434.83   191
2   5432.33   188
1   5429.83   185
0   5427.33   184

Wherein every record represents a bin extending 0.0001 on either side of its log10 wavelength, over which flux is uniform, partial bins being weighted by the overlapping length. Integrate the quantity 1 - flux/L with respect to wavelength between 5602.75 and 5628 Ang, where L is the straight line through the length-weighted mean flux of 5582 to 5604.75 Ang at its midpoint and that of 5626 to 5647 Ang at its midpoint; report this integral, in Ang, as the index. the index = -0.7 Ang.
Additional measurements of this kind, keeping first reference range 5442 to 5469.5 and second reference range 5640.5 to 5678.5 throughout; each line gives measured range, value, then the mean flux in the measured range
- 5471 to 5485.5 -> -0.7 Ang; 194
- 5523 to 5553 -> -2.4 Ang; 203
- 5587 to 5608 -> 0.3 Ang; 189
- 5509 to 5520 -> -1.2 Ang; 207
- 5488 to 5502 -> -1.5 Ang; 206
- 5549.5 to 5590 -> -0.5 Ang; 192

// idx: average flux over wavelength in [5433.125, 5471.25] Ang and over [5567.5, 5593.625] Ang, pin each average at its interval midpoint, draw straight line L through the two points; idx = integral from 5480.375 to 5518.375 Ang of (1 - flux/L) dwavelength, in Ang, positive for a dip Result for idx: -2.7 Ang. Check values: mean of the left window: 186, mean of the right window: 192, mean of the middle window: 201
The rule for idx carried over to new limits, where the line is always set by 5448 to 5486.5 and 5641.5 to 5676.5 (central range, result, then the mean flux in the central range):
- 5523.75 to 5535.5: -1.1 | 209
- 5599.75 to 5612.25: 0.0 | 192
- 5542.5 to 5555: -0.4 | 197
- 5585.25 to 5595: 0.2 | 188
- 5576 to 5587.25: 0.4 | 185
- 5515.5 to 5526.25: -1.1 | 210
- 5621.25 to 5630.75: -0.1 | 195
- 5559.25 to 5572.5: -0.4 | 197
